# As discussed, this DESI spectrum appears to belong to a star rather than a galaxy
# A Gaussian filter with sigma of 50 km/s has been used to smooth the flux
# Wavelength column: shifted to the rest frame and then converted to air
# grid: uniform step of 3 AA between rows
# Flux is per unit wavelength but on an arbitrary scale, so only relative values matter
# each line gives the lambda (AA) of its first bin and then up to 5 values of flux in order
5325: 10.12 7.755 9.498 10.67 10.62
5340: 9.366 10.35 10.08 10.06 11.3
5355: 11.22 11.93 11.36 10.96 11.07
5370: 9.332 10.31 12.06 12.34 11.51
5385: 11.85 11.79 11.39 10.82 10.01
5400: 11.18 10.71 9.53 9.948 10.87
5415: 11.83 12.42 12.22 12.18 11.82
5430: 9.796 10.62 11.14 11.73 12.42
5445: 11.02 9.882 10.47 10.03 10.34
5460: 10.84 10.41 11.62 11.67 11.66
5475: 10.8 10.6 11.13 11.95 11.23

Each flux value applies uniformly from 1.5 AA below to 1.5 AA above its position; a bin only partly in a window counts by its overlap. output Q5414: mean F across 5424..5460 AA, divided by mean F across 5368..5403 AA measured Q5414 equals 0.98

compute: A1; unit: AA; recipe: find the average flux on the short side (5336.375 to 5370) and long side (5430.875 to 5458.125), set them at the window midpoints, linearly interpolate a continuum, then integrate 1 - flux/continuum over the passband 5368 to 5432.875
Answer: -2.2 AA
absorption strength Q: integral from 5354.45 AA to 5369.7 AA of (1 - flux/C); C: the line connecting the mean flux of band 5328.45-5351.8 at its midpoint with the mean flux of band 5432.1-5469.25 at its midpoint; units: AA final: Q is -1.4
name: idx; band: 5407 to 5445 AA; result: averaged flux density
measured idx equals 11.4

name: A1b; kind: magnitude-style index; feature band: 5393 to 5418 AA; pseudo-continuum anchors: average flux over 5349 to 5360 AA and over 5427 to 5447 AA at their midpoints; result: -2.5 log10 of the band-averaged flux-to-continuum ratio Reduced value 0.05 mag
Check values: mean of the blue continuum 11.3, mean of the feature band 10.7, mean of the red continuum 11.1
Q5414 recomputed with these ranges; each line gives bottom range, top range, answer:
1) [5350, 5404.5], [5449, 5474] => 0.97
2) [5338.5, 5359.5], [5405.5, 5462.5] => 1.04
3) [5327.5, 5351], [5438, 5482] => 1.11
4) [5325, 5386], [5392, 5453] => 1.03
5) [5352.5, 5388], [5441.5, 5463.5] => 0.94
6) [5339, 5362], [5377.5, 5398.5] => 1.06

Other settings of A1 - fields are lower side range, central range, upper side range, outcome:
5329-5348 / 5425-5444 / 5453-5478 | -1.0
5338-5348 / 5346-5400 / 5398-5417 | -4.2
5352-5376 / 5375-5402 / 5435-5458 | -1.1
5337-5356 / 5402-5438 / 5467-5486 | -0.6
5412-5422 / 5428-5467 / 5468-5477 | 2.7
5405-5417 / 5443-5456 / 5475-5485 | 0.6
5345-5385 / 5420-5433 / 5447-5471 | -0.7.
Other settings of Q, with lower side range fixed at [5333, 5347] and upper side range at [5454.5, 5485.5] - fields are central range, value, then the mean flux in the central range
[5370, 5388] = -1.67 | 11.4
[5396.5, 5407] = 0.18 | 10.4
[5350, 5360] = -1.07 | 11.4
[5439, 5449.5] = -0.29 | 11.2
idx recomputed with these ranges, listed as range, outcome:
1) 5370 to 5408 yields 11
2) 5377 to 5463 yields 11.1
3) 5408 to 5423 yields 11.5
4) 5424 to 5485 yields 11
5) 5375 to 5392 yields 11.8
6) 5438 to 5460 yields 10.8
